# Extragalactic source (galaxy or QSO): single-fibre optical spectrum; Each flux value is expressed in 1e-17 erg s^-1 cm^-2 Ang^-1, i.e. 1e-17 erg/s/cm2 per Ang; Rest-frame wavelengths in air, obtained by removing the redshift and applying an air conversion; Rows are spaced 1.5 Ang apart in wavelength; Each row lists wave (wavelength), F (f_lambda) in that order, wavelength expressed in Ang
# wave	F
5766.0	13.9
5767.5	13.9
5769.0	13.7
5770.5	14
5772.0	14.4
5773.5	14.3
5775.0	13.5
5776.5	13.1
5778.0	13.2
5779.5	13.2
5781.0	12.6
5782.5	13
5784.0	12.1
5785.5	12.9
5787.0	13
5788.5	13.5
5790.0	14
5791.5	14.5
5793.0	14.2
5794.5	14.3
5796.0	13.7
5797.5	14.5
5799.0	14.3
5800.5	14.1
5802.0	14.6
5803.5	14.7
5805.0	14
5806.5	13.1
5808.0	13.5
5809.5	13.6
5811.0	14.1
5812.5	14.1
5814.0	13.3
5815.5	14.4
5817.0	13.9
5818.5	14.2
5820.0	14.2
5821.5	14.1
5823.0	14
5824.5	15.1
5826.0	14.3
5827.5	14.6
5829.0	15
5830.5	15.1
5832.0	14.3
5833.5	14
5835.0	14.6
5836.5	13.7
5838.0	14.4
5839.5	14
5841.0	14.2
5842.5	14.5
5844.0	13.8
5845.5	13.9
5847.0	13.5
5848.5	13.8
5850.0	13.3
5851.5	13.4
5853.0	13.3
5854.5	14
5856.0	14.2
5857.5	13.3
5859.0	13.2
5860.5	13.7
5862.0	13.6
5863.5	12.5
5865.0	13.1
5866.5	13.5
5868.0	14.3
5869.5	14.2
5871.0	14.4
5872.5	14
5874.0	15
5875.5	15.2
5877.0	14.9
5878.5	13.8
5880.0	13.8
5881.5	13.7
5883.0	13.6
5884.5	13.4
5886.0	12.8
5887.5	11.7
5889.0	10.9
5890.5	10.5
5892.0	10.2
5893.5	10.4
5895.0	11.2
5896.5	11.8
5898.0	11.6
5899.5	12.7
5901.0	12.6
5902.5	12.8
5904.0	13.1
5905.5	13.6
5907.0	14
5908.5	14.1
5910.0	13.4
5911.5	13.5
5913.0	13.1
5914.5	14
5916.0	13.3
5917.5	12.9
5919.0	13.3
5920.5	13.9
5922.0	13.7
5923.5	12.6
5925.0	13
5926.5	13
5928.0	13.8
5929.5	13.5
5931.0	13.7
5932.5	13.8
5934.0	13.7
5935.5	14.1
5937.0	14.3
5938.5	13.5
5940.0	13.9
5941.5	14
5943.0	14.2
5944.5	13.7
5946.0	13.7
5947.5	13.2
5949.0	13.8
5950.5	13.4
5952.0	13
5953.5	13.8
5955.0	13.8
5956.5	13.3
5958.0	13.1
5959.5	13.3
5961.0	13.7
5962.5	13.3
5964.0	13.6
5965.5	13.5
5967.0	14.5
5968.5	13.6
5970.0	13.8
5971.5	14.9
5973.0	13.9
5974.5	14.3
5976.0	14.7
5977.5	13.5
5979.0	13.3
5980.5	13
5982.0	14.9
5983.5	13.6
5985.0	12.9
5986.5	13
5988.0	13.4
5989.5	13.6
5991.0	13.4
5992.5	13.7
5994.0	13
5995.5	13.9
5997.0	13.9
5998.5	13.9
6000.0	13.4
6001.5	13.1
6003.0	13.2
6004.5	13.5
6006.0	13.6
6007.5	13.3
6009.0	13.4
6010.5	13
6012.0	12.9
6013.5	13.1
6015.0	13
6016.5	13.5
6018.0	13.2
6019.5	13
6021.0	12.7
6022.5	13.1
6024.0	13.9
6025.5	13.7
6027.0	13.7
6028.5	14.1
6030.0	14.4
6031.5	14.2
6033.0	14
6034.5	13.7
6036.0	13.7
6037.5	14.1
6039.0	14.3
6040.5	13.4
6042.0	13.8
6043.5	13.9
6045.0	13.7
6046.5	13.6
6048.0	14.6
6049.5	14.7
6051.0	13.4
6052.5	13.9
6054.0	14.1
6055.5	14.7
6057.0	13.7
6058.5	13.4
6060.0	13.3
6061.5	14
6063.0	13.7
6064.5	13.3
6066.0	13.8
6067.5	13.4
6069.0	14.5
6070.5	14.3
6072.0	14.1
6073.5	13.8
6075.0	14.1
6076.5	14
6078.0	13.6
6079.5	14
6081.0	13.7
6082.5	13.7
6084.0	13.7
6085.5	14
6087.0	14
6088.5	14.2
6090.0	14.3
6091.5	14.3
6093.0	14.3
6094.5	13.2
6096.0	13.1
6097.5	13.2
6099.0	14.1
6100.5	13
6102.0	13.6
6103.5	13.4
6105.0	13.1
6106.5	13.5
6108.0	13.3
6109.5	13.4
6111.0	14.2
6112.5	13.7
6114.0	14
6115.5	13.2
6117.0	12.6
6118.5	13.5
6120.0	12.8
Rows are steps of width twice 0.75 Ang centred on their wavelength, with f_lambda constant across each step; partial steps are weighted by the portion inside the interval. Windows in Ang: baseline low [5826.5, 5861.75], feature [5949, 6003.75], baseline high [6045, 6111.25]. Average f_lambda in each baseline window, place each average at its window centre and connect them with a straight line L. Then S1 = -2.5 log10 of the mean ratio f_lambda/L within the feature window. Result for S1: 0.02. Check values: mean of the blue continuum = 14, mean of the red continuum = 13.8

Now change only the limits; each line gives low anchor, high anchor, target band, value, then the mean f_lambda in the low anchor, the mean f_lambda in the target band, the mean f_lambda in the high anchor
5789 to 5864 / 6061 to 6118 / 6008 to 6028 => 0.044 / 14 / 13.3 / 13.7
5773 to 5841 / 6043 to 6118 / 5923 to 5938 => 0.023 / 13.9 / 13.6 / 13.8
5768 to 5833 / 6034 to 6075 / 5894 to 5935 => 0.059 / 13.9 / 13.2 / 13.9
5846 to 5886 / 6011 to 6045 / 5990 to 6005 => 0.011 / 13.8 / 13.5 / 13.6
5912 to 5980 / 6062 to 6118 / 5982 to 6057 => 0.004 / 13.6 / 13.6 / 13.7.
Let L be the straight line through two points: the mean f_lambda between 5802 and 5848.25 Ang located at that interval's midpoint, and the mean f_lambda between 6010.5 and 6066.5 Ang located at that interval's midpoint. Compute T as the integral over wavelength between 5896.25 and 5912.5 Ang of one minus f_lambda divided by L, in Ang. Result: 1.07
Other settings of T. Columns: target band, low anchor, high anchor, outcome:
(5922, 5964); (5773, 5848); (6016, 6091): 0.95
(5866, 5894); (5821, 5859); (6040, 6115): 1.67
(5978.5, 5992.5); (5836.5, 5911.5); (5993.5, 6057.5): 0.09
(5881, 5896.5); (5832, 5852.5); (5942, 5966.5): 2.21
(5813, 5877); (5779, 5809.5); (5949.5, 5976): -1.57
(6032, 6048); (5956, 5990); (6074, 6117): -0.20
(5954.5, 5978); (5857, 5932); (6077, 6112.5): -0.80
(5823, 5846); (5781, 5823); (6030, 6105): -0.88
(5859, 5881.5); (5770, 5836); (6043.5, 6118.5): -0.11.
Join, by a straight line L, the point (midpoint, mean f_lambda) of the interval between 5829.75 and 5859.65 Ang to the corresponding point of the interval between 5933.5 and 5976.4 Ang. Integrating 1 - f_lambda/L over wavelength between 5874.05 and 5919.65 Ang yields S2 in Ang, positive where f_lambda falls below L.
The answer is 3.2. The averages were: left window 13.9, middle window 12.9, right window 13.8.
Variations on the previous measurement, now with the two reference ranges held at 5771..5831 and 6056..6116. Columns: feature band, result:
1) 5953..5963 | 0.2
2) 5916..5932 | 0.6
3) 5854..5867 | 0.4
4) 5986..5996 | 0.3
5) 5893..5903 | 1.4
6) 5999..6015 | 0.6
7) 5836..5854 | 0.1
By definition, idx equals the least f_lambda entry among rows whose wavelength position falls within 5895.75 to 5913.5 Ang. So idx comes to 11.6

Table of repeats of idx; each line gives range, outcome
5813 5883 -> 12.5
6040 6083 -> 13.3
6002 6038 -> 12.7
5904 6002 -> 12.6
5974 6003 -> 12.9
